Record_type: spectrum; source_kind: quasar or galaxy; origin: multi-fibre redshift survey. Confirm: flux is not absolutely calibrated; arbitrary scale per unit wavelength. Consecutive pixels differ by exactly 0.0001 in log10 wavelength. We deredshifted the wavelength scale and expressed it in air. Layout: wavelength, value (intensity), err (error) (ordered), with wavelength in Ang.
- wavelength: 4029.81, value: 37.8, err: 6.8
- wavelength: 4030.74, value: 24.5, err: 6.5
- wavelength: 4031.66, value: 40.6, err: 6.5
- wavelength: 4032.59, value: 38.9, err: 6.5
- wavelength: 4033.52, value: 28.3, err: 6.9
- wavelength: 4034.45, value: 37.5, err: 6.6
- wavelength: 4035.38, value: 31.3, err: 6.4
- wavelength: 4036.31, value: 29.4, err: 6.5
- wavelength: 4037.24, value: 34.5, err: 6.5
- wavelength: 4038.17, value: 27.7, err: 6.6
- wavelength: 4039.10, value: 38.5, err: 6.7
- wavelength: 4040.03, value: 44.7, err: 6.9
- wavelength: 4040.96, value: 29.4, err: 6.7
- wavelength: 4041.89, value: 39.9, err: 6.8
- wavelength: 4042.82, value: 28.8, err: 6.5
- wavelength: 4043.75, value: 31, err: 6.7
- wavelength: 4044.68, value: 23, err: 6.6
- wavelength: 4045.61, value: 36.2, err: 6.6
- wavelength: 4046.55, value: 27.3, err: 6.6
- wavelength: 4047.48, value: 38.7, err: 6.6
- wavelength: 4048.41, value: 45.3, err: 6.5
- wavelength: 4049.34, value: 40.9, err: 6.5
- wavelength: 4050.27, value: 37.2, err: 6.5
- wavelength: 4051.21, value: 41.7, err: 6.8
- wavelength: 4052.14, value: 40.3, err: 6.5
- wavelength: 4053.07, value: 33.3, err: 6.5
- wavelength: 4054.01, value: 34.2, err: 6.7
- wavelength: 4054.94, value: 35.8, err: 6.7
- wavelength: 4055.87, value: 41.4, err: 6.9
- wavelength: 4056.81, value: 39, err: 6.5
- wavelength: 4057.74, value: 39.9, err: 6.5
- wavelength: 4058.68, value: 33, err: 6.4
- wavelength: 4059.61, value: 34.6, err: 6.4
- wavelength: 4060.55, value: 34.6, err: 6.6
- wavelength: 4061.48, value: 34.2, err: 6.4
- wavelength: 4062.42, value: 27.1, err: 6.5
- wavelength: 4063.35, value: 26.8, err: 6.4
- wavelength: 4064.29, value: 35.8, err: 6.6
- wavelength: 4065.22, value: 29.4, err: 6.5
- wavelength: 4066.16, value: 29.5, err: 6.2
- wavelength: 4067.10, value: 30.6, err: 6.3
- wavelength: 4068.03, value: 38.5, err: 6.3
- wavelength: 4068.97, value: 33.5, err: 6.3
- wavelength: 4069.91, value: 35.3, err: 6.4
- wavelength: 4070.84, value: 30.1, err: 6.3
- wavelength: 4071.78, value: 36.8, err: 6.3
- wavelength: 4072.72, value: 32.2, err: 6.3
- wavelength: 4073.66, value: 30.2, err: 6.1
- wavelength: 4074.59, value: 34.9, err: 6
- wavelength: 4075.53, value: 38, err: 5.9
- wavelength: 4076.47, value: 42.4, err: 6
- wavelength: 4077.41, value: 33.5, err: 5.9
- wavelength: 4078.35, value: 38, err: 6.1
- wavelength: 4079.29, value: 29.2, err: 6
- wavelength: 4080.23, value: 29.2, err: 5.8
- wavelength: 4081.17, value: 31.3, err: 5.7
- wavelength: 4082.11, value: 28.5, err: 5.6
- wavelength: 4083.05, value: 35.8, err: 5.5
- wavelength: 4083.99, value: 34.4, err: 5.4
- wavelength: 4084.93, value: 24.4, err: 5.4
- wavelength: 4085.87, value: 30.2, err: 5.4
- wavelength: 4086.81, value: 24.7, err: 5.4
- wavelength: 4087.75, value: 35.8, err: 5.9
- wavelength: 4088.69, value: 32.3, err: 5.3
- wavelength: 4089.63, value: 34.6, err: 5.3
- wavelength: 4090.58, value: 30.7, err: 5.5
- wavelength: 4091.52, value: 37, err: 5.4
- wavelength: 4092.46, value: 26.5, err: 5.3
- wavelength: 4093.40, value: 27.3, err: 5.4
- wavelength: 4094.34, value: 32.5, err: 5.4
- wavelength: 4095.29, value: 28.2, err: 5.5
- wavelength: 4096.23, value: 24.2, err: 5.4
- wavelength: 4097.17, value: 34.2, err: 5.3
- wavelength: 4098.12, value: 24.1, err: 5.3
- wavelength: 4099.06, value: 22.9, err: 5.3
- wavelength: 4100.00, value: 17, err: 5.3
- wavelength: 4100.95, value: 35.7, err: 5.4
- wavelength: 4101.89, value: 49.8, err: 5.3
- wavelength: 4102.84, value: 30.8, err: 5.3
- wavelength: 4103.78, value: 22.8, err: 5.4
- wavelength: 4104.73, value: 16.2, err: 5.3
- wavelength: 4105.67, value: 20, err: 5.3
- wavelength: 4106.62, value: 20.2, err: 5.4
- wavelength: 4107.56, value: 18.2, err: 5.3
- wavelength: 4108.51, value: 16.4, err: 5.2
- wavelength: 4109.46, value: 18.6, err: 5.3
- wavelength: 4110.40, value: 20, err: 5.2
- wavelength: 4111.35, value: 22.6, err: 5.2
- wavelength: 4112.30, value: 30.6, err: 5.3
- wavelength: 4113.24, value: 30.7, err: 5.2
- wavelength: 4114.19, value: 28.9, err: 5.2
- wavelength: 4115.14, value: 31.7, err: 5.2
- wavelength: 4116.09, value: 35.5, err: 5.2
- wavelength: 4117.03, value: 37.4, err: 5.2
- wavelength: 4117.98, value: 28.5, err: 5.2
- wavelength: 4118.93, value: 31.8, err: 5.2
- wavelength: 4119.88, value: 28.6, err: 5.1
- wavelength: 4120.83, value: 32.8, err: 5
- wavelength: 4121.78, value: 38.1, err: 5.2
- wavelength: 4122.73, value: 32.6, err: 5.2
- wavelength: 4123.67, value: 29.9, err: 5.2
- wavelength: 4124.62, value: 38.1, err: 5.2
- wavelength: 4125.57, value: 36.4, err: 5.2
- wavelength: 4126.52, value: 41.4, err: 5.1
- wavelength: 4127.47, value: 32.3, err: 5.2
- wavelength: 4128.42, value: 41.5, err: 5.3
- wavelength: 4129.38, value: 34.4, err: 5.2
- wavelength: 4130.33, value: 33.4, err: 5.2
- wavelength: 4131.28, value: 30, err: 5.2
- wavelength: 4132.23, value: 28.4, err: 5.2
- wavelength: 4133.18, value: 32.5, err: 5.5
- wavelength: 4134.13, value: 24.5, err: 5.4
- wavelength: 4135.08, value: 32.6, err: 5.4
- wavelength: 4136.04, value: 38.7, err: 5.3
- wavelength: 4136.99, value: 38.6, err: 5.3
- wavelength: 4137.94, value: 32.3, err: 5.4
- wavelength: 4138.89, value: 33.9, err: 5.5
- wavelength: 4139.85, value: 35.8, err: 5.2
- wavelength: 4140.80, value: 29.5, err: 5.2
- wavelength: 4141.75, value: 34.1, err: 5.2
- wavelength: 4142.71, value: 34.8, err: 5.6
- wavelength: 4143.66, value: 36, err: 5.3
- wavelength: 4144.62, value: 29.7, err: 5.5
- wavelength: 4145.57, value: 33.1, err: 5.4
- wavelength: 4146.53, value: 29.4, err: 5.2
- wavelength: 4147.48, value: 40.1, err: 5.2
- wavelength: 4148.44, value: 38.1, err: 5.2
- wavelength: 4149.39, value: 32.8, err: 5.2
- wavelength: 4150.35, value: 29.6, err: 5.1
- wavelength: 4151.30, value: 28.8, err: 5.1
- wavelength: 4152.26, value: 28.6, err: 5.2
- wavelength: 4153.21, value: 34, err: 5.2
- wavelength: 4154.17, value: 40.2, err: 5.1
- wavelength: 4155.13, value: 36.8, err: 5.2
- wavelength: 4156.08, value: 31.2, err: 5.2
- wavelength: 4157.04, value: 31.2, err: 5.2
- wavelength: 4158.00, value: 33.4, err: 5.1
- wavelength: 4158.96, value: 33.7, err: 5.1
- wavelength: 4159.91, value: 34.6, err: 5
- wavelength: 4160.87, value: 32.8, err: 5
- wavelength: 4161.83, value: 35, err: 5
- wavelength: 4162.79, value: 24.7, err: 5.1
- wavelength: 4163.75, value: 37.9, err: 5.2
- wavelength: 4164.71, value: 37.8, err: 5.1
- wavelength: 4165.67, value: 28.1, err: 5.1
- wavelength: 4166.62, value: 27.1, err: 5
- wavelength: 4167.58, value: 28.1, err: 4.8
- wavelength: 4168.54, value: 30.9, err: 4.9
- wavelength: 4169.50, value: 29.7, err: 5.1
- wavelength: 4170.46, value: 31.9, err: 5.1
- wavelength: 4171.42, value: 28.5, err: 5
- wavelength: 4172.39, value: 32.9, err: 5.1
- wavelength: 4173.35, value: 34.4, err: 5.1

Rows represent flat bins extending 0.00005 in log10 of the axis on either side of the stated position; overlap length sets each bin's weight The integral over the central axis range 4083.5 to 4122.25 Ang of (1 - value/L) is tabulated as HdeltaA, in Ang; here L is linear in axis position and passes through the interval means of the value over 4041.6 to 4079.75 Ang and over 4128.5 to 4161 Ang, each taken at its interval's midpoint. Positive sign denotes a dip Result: 6.27 Ang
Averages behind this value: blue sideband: 34.7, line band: 28.5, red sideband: 33.3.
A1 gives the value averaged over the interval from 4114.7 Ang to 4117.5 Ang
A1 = 35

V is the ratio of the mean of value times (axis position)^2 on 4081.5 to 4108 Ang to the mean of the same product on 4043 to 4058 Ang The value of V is 0.80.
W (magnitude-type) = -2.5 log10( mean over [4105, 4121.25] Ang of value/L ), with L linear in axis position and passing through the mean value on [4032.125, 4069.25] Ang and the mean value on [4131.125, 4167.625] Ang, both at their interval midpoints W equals 0.25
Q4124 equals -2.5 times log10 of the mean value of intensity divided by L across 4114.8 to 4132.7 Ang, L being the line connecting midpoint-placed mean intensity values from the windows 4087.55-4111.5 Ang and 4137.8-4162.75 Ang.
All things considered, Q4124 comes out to -0.13 mag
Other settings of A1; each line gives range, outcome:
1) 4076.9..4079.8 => 33.6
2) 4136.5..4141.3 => 34.1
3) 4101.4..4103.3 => 40.3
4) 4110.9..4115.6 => 28.9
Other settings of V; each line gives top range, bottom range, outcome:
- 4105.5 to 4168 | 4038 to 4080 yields 0.95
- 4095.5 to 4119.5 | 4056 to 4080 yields 0.80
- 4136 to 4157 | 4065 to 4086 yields 1.06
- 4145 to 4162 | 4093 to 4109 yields 1.33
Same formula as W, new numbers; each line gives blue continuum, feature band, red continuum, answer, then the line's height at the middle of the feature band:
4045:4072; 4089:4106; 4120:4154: 0.197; 34.4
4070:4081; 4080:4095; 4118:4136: 0.097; 33.8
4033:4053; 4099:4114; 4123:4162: 0.352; 34.1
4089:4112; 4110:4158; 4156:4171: -0.129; 29.2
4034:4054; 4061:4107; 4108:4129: 0.075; 32.9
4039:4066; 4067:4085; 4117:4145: 0.034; 34.7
